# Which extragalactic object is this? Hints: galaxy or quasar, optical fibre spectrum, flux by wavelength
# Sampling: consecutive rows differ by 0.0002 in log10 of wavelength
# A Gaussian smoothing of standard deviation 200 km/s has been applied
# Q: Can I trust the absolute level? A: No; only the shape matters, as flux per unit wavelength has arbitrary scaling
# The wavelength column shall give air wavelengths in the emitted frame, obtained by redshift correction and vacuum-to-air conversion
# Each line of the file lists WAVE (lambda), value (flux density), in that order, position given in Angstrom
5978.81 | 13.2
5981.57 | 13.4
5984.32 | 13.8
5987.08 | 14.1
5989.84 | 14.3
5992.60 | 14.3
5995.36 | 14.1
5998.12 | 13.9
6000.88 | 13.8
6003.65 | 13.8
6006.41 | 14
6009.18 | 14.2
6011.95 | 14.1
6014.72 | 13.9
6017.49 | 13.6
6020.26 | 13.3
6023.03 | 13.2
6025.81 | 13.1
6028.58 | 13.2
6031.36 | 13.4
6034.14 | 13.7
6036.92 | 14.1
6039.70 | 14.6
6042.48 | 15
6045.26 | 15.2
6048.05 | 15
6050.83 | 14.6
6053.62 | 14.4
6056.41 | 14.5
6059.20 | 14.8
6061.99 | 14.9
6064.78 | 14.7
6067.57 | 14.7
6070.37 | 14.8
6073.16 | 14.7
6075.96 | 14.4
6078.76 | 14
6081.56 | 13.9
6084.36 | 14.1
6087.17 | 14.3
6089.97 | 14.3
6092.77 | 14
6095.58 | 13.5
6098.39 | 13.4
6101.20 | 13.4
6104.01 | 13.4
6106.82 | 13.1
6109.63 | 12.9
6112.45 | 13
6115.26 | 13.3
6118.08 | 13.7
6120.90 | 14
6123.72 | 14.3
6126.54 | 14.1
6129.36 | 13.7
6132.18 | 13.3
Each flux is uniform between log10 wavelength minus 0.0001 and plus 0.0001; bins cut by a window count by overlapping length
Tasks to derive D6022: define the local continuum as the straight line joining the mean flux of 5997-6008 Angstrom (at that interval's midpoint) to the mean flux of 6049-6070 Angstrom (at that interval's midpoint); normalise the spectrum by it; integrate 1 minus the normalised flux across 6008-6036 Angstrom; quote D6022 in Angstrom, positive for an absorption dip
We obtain 1.1 Angstrom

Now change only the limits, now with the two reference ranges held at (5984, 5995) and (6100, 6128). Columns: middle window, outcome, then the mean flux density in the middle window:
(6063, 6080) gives -1.0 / 14.6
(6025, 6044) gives 0.0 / 13.9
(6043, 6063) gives -1.4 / 14.8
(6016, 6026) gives 0.5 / 13.3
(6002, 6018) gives 0.1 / 13.9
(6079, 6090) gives -0.4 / 14.1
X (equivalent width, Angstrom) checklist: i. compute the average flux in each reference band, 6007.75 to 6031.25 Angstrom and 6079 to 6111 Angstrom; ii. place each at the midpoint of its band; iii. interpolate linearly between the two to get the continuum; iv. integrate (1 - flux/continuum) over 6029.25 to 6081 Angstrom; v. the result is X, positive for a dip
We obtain -3.4 Angstrom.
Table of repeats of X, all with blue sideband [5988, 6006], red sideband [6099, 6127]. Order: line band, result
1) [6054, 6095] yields -2.22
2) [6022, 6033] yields 0.52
